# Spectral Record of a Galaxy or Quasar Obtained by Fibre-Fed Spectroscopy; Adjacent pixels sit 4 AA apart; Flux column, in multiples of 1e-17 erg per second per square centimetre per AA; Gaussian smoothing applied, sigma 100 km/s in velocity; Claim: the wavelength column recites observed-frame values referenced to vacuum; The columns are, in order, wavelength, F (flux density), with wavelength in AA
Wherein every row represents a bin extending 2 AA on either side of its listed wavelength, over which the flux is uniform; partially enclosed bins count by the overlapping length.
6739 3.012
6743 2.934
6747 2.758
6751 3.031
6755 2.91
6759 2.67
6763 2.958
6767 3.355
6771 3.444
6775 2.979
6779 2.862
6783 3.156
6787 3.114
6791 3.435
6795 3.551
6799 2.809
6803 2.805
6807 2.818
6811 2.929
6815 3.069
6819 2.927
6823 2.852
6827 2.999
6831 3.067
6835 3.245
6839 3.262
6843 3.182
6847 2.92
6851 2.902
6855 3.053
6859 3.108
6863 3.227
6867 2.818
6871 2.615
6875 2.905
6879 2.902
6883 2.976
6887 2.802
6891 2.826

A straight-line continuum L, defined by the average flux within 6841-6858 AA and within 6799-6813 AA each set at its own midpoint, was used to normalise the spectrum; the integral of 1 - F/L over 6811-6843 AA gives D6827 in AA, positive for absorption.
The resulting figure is -1.4 AA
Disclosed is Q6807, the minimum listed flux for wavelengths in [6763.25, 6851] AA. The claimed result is 2.805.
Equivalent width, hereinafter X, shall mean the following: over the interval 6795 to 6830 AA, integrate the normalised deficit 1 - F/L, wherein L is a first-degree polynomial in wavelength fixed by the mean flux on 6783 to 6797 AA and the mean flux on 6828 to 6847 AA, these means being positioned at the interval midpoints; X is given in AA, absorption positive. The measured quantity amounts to 3.3 AA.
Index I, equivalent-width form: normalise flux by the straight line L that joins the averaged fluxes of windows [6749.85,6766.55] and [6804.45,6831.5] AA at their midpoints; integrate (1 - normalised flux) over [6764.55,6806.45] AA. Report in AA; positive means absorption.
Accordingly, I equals -2.9 AA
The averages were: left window 2.93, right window 2.94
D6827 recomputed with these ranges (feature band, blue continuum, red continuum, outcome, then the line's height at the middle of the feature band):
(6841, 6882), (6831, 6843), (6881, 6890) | 1.1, 3.04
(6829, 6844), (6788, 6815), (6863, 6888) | -1.1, 2.97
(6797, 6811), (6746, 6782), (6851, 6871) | 0.8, 3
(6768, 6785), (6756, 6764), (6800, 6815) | -1.8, 2.83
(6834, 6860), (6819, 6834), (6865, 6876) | -1.9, 2.88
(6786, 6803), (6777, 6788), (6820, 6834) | -0.9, 3.02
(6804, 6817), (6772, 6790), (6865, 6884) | 0.3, 3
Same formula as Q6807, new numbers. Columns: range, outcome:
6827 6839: 2.999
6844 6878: 2.615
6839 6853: 2.902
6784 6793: 3.114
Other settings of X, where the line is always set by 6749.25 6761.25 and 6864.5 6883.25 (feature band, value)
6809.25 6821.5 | -0.5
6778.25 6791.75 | -1.3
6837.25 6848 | -1.1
